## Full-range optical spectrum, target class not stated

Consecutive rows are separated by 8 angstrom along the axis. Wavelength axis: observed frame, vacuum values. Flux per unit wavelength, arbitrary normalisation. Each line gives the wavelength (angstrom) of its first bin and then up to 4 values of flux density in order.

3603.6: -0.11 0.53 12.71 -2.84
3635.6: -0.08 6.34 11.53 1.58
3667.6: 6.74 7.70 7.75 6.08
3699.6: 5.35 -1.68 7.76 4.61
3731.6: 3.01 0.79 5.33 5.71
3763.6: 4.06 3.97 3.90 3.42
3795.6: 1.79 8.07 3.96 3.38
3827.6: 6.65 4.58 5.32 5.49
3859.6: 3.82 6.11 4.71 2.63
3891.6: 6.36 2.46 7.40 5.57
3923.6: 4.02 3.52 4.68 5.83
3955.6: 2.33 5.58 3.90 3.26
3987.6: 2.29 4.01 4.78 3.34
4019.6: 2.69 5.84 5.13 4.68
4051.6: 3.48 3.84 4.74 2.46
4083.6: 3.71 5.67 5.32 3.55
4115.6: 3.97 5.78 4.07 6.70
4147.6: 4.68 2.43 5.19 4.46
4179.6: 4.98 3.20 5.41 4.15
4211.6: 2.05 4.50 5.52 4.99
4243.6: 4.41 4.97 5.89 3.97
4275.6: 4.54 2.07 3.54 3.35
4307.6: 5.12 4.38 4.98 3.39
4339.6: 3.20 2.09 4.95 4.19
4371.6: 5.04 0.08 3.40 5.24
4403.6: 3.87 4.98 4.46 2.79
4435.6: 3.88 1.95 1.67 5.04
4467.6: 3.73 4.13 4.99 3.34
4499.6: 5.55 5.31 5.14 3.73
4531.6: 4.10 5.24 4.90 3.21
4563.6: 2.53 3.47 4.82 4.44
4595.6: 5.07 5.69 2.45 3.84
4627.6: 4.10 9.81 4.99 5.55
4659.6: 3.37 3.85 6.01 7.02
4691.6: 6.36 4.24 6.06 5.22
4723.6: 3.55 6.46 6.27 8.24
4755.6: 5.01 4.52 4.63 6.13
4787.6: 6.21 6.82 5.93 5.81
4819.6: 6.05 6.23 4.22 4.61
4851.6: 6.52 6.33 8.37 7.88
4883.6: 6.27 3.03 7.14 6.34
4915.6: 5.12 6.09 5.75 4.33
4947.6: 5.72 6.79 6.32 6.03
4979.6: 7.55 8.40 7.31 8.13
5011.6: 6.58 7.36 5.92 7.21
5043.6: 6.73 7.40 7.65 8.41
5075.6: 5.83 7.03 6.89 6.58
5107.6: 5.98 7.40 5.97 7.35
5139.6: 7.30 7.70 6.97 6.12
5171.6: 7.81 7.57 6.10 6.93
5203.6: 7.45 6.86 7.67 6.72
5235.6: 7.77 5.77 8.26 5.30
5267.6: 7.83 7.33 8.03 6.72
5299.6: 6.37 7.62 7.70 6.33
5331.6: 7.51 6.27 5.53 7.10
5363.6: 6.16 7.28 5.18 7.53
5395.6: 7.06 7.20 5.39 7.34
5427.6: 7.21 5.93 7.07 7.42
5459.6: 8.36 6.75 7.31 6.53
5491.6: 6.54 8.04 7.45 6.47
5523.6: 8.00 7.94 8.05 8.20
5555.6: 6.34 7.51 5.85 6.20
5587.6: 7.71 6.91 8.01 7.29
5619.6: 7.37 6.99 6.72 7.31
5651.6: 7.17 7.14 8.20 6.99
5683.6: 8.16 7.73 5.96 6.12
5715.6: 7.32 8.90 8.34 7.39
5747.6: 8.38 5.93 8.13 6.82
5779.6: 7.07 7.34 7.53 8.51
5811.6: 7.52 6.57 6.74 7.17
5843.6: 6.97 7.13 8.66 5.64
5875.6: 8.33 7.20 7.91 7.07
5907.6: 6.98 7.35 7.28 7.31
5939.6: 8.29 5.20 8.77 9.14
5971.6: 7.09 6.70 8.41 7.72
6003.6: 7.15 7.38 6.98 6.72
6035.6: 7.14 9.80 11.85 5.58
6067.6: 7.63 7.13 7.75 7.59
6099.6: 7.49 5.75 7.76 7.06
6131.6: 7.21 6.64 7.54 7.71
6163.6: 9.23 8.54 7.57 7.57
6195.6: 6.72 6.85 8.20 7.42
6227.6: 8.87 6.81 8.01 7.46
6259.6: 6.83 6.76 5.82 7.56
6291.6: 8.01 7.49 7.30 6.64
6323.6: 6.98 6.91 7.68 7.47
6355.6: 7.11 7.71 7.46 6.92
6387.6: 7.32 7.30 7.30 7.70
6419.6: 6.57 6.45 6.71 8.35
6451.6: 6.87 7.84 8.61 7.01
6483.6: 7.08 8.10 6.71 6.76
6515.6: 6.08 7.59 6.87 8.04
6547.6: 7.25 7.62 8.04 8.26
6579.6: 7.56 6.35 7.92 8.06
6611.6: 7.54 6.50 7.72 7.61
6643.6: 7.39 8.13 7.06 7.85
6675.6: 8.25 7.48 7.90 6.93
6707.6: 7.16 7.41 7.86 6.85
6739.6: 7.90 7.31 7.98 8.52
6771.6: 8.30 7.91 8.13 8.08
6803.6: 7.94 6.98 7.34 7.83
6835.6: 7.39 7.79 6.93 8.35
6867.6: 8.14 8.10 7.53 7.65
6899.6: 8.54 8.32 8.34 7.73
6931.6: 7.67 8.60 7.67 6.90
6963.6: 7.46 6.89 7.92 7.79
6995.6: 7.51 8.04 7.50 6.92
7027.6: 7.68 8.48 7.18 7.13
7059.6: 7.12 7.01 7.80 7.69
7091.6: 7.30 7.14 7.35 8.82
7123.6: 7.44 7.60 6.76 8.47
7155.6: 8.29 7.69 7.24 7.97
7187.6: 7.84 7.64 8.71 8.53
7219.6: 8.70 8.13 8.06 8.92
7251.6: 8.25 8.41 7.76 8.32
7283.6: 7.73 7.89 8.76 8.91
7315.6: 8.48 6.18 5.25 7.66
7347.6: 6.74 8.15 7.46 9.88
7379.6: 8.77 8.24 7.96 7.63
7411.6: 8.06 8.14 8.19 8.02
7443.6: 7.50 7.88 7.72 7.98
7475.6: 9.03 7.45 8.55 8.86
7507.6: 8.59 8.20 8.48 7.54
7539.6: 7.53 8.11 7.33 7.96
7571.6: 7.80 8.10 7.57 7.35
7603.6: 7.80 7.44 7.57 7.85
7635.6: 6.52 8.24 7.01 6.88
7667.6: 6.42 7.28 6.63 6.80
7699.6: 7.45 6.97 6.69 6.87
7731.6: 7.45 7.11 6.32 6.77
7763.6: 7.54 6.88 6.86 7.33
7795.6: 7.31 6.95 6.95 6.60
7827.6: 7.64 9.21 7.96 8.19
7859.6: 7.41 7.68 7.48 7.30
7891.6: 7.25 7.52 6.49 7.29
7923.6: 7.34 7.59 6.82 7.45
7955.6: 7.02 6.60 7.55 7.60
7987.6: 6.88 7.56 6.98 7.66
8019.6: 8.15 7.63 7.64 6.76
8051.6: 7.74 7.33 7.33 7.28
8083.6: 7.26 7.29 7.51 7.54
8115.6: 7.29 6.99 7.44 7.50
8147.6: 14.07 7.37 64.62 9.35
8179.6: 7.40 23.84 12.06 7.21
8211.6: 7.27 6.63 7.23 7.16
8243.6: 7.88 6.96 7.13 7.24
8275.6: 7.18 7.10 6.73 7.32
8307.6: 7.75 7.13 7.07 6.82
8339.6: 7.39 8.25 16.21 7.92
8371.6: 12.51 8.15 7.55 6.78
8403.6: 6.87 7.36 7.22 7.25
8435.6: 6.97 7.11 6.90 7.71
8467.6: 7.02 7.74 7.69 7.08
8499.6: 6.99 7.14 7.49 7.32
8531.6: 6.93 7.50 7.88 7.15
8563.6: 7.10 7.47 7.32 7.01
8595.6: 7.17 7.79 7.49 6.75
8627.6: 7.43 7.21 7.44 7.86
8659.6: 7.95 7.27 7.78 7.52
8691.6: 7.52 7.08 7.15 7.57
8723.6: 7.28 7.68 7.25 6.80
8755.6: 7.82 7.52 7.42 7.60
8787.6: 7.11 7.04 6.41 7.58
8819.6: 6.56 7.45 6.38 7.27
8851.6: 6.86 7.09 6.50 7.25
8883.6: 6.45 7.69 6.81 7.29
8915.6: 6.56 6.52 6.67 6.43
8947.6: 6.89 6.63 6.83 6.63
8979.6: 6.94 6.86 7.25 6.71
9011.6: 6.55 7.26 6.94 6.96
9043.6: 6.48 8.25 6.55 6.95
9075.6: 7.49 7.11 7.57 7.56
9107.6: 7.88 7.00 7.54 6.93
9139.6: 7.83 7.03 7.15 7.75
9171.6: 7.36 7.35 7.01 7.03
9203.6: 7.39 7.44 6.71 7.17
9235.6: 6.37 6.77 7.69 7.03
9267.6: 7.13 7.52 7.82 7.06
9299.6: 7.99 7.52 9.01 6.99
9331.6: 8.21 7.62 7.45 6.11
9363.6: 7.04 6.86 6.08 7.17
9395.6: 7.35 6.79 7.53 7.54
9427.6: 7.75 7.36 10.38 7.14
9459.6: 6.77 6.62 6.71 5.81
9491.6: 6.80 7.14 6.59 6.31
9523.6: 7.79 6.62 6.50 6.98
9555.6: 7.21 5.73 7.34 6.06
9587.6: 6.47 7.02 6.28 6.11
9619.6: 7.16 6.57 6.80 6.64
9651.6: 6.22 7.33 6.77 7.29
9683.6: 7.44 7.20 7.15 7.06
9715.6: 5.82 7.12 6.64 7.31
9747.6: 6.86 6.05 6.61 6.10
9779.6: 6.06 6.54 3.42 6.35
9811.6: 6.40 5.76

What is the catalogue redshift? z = 0.24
